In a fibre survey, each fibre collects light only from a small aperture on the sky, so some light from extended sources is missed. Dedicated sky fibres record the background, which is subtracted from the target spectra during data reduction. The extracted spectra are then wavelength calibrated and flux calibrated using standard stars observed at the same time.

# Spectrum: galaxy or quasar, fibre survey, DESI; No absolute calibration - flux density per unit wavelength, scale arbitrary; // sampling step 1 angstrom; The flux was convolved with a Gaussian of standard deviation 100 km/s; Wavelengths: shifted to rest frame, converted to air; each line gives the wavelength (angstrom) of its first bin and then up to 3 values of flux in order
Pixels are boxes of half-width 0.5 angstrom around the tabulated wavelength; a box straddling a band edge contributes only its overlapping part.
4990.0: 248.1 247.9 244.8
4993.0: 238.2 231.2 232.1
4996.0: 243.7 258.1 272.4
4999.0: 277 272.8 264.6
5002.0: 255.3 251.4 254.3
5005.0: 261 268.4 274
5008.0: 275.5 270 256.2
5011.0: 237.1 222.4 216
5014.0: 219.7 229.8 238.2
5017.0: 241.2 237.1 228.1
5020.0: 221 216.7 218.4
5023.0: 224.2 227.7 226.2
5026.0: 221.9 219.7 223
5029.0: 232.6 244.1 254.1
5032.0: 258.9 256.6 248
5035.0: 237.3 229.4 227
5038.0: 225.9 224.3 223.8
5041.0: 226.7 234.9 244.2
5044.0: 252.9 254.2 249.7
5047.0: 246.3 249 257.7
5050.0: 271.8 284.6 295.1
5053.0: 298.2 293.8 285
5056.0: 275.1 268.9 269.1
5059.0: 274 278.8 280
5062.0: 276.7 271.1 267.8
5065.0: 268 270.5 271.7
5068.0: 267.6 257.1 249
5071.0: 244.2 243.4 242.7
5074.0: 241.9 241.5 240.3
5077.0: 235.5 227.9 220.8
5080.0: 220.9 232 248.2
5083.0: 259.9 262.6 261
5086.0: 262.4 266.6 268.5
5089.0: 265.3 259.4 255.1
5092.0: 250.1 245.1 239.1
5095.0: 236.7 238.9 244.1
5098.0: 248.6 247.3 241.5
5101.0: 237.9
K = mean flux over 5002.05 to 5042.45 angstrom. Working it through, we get 238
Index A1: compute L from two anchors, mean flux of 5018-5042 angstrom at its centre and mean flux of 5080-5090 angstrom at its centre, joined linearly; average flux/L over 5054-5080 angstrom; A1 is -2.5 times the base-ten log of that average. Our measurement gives -0.05 mag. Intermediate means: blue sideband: 231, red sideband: 257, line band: 259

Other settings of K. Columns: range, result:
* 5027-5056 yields 251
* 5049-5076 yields 268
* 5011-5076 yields 248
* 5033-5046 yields 237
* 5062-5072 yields 263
